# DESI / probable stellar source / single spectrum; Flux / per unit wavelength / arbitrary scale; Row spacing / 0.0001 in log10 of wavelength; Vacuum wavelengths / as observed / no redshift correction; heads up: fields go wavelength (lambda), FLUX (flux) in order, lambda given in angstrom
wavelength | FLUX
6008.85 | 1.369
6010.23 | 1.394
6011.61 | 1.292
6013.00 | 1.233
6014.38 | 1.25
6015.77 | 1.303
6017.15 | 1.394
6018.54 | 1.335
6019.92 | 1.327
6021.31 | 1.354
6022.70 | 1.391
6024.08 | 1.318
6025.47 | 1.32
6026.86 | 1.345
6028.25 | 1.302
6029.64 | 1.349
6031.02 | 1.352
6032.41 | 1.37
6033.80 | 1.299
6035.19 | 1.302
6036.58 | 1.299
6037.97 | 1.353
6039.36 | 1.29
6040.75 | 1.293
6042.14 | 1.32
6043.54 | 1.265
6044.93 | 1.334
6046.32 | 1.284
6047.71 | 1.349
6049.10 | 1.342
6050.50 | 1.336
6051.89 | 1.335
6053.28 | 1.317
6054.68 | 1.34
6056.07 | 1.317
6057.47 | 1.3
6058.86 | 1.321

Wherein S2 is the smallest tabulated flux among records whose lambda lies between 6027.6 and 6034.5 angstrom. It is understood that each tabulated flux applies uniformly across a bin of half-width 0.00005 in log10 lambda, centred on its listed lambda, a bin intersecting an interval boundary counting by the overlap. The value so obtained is 1.299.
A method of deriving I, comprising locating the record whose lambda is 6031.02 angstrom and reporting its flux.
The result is 1.352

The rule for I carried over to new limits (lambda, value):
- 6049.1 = 1.342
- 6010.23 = 1.394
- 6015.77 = 1.303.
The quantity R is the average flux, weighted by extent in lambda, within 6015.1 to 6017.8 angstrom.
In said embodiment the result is 1.35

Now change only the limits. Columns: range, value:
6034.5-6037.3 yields 1.3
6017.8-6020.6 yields 1.33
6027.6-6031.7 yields 1.34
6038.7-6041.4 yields 1.29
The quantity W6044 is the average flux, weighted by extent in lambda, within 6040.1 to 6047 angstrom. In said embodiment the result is 1.3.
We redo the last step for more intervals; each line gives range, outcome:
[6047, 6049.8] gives 1.35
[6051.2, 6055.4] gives 1.33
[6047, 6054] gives 1.34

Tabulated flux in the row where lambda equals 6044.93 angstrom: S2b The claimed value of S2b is 1.334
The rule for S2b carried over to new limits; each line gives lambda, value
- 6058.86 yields 1.321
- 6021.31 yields 1.354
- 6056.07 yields 1.317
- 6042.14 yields 1.32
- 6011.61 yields 1.292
